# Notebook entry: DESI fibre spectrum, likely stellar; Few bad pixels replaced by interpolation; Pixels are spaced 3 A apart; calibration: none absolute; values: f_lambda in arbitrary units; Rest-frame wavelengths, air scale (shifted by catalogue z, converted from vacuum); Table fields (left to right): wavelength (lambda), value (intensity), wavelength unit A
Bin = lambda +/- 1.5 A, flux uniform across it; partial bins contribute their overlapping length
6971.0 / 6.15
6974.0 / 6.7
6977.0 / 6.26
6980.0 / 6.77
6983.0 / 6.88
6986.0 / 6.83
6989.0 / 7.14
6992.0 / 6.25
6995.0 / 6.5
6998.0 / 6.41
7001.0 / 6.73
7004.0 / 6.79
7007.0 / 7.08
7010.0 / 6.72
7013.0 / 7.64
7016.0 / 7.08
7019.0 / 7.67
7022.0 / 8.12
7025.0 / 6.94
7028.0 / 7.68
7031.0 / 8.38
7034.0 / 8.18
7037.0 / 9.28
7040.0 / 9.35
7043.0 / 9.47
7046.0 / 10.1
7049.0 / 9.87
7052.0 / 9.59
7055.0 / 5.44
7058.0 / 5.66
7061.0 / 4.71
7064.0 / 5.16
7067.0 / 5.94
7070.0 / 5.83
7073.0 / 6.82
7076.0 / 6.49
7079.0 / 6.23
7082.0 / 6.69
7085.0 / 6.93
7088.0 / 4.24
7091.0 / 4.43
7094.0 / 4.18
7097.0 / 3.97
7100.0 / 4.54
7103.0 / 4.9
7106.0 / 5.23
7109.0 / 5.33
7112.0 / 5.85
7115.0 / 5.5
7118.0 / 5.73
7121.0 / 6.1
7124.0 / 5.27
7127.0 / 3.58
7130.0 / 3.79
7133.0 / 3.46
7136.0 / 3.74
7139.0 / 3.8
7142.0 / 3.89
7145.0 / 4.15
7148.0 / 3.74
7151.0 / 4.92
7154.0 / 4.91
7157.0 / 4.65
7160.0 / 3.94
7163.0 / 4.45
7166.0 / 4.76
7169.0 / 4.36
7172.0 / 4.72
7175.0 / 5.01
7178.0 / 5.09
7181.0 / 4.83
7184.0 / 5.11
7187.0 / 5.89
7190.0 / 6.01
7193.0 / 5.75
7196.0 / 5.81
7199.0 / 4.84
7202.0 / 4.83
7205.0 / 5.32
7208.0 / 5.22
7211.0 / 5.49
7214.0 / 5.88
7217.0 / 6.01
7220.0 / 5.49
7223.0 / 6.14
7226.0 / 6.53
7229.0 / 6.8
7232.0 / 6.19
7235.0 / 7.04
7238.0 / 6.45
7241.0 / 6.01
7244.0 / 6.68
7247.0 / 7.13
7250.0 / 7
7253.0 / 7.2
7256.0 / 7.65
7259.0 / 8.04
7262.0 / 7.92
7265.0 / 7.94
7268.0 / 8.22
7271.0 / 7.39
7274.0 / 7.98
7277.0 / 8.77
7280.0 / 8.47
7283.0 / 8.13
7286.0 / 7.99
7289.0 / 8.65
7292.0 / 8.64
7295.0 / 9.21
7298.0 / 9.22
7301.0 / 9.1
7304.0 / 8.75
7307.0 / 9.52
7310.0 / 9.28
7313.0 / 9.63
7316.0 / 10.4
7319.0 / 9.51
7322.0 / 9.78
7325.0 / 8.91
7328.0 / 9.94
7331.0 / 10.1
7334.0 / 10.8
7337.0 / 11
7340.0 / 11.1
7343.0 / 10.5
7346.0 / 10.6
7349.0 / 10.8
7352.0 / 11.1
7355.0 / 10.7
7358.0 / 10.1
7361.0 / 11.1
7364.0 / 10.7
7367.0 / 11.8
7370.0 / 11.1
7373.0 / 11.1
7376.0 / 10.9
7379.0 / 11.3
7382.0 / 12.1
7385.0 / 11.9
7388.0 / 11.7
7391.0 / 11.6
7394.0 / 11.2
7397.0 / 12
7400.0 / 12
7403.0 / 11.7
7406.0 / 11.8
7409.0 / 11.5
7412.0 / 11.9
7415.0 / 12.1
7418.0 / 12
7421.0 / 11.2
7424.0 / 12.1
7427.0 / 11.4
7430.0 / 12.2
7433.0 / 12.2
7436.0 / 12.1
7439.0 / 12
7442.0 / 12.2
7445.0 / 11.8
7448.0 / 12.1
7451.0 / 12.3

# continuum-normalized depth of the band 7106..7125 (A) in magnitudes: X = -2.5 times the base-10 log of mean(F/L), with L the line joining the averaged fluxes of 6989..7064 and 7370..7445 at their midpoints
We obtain 0.45 mag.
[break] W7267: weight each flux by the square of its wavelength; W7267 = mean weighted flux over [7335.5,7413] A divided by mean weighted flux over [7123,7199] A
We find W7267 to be 2.58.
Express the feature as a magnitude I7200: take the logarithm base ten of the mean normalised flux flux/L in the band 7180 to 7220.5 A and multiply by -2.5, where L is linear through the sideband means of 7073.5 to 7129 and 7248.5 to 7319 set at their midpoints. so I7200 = 0.27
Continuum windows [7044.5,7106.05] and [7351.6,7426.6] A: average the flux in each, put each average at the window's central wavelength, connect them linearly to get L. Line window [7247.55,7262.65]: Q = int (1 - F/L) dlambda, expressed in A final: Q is 2.7 A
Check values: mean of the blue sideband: 6.06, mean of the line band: 7.51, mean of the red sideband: 11.5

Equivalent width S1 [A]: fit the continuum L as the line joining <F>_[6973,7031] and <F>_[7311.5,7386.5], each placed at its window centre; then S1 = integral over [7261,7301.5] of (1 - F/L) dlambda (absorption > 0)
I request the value 6.4 A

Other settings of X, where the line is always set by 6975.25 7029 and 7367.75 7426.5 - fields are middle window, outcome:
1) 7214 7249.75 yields 0.45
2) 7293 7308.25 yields 0.15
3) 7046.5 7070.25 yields 0.14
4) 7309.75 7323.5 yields 0.10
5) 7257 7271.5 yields 0.26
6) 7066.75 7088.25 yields 0.24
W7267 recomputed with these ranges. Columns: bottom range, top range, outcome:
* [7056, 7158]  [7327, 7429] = 2.43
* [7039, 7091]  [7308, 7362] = 1.61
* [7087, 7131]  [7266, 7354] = 2.05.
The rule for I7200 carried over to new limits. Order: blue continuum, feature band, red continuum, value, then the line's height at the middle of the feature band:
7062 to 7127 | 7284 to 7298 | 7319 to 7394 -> 0.099 mag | 9.49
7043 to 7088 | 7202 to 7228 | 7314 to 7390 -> 0.477 mag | 8.88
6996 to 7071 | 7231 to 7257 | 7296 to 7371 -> 0.348 mag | 9.38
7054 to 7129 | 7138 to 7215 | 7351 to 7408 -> 0.413 mag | 7.15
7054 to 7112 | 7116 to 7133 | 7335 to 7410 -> 0.287 mag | 6.25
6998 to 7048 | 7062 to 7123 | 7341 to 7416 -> 0.483 mag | 8.59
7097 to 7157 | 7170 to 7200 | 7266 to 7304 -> 0.145 mag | 6.05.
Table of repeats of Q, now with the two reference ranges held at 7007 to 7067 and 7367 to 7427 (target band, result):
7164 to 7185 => 10.0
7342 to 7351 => 0.3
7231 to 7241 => 3.4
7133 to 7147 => 7.9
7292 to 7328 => 4.4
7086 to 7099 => 6.2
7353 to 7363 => 0.5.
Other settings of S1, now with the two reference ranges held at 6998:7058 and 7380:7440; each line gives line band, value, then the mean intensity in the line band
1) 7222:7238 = 5.51 A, 6.54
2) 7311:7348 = 2.76 A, 10.2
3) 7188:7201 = 5.45 A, 5.58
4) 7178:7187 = 4.12 A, 5.14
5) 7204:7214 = 4.45 A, 5.42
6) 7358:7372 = 0.38 A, 11.1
